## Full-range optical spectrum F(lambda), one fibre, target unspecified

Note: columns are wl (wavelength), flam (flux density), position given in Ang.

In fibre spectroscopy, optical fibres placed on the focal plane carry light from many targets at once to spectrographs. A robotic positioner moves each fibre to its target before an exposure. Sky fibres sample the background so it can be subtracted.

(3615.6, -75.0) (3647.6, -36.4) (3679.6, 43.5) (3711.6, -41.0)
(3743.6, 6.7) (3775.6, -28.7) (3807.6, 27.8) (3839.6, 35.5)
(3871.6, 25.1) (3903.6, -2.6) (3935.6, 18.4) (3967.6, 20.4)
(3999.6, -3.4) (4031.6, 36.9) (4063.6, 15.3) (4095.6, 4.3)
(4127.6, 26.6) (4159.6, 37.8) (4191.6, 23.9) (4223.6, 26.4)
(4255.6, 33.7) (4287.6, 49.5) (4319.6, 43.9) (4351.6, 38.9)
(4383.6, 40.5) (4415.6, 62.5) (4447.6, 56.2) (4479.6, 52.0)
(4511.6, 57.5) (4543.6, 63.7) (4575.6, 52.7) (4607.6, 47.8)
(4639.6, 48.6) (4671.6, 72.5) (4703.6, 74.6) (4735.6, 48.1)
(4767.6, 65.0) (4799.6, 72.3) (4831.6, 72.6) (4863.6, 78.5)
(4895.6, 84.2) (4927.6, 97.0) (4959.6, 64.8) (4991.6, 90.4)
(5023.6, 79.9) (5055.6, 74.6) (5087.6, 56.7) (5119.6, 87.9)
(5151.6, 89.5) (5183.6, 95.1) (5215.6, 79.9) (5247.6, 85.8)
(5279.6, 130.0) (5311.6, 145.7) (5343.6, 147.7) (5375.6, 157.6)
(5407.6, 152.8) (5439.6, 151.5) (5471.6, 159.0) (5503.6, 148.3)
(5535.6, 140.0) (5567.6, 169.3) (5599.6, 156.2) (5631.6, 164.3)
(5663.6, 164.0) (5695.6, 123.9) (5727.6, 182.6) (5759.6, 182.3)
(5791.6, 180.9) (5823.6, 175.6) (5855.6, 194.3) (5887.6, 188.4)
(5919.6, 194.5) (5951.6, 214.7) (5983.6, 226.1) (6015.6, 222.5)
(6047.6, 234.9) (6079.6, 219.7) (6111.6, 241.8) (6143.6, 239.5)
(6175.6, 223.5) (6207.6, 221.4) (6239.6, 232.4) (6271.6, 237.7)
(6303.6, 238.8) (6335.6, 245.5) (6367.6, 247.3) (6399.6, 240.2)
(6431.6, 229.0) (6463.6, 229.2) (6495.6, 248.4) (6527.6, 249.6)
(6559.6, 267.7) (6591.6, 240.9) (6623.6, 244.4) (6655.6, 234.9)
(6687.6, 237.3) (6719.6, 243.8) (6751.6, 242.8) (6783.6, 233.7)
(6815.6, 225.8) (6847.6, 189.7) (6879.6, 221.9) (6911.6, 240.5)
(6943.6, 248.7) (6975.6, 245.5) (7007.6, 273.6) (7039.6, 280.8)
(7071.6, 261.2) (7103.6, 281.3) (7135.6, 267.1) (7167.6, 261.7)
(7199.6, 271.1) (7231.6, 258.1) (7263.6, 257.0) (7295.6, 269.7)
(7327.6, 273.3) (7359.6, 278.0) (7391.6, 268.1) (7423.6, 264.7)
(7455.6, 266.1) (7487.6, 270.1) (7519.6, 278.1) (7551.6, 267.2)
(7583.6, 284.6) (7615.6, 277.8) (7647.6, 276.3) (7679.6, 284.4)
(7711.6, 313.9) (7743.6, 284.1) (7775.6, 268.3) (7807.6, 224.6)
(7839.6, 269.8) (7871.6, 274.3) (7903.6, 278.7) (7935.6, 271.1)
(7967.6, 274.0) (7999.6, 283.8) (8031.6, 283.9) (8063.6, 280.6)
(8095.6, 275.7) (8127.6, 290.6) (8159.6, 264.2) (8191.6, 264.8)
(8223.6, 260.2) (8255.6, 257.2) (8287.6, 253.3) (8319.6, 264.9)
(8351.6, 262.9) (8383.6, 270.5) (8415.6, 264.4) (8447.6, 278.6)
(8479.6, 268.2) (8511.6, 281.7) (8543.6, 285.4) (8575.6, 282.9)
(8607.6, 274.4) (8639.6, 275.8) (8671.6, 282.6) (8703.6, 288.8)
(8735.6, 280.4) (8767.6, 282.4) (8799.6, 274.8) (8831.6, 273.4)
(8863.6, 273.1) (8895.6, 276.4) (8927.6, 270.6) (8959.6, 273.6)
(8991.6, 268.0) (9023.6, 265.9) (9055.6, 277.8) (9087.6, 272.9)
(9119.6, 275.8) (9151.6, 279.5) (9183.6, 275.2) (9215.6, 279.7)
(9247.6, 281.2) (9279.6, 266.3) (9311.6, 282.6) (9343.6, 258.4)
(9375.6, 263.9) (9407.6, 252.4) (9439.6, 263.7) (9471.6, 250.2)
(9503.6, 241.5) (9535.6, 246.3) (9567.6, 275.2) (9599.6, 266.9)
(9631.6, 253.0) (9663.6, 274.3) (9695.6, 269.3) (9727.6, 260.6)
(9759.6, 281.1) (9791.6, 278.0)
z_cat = 0.32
